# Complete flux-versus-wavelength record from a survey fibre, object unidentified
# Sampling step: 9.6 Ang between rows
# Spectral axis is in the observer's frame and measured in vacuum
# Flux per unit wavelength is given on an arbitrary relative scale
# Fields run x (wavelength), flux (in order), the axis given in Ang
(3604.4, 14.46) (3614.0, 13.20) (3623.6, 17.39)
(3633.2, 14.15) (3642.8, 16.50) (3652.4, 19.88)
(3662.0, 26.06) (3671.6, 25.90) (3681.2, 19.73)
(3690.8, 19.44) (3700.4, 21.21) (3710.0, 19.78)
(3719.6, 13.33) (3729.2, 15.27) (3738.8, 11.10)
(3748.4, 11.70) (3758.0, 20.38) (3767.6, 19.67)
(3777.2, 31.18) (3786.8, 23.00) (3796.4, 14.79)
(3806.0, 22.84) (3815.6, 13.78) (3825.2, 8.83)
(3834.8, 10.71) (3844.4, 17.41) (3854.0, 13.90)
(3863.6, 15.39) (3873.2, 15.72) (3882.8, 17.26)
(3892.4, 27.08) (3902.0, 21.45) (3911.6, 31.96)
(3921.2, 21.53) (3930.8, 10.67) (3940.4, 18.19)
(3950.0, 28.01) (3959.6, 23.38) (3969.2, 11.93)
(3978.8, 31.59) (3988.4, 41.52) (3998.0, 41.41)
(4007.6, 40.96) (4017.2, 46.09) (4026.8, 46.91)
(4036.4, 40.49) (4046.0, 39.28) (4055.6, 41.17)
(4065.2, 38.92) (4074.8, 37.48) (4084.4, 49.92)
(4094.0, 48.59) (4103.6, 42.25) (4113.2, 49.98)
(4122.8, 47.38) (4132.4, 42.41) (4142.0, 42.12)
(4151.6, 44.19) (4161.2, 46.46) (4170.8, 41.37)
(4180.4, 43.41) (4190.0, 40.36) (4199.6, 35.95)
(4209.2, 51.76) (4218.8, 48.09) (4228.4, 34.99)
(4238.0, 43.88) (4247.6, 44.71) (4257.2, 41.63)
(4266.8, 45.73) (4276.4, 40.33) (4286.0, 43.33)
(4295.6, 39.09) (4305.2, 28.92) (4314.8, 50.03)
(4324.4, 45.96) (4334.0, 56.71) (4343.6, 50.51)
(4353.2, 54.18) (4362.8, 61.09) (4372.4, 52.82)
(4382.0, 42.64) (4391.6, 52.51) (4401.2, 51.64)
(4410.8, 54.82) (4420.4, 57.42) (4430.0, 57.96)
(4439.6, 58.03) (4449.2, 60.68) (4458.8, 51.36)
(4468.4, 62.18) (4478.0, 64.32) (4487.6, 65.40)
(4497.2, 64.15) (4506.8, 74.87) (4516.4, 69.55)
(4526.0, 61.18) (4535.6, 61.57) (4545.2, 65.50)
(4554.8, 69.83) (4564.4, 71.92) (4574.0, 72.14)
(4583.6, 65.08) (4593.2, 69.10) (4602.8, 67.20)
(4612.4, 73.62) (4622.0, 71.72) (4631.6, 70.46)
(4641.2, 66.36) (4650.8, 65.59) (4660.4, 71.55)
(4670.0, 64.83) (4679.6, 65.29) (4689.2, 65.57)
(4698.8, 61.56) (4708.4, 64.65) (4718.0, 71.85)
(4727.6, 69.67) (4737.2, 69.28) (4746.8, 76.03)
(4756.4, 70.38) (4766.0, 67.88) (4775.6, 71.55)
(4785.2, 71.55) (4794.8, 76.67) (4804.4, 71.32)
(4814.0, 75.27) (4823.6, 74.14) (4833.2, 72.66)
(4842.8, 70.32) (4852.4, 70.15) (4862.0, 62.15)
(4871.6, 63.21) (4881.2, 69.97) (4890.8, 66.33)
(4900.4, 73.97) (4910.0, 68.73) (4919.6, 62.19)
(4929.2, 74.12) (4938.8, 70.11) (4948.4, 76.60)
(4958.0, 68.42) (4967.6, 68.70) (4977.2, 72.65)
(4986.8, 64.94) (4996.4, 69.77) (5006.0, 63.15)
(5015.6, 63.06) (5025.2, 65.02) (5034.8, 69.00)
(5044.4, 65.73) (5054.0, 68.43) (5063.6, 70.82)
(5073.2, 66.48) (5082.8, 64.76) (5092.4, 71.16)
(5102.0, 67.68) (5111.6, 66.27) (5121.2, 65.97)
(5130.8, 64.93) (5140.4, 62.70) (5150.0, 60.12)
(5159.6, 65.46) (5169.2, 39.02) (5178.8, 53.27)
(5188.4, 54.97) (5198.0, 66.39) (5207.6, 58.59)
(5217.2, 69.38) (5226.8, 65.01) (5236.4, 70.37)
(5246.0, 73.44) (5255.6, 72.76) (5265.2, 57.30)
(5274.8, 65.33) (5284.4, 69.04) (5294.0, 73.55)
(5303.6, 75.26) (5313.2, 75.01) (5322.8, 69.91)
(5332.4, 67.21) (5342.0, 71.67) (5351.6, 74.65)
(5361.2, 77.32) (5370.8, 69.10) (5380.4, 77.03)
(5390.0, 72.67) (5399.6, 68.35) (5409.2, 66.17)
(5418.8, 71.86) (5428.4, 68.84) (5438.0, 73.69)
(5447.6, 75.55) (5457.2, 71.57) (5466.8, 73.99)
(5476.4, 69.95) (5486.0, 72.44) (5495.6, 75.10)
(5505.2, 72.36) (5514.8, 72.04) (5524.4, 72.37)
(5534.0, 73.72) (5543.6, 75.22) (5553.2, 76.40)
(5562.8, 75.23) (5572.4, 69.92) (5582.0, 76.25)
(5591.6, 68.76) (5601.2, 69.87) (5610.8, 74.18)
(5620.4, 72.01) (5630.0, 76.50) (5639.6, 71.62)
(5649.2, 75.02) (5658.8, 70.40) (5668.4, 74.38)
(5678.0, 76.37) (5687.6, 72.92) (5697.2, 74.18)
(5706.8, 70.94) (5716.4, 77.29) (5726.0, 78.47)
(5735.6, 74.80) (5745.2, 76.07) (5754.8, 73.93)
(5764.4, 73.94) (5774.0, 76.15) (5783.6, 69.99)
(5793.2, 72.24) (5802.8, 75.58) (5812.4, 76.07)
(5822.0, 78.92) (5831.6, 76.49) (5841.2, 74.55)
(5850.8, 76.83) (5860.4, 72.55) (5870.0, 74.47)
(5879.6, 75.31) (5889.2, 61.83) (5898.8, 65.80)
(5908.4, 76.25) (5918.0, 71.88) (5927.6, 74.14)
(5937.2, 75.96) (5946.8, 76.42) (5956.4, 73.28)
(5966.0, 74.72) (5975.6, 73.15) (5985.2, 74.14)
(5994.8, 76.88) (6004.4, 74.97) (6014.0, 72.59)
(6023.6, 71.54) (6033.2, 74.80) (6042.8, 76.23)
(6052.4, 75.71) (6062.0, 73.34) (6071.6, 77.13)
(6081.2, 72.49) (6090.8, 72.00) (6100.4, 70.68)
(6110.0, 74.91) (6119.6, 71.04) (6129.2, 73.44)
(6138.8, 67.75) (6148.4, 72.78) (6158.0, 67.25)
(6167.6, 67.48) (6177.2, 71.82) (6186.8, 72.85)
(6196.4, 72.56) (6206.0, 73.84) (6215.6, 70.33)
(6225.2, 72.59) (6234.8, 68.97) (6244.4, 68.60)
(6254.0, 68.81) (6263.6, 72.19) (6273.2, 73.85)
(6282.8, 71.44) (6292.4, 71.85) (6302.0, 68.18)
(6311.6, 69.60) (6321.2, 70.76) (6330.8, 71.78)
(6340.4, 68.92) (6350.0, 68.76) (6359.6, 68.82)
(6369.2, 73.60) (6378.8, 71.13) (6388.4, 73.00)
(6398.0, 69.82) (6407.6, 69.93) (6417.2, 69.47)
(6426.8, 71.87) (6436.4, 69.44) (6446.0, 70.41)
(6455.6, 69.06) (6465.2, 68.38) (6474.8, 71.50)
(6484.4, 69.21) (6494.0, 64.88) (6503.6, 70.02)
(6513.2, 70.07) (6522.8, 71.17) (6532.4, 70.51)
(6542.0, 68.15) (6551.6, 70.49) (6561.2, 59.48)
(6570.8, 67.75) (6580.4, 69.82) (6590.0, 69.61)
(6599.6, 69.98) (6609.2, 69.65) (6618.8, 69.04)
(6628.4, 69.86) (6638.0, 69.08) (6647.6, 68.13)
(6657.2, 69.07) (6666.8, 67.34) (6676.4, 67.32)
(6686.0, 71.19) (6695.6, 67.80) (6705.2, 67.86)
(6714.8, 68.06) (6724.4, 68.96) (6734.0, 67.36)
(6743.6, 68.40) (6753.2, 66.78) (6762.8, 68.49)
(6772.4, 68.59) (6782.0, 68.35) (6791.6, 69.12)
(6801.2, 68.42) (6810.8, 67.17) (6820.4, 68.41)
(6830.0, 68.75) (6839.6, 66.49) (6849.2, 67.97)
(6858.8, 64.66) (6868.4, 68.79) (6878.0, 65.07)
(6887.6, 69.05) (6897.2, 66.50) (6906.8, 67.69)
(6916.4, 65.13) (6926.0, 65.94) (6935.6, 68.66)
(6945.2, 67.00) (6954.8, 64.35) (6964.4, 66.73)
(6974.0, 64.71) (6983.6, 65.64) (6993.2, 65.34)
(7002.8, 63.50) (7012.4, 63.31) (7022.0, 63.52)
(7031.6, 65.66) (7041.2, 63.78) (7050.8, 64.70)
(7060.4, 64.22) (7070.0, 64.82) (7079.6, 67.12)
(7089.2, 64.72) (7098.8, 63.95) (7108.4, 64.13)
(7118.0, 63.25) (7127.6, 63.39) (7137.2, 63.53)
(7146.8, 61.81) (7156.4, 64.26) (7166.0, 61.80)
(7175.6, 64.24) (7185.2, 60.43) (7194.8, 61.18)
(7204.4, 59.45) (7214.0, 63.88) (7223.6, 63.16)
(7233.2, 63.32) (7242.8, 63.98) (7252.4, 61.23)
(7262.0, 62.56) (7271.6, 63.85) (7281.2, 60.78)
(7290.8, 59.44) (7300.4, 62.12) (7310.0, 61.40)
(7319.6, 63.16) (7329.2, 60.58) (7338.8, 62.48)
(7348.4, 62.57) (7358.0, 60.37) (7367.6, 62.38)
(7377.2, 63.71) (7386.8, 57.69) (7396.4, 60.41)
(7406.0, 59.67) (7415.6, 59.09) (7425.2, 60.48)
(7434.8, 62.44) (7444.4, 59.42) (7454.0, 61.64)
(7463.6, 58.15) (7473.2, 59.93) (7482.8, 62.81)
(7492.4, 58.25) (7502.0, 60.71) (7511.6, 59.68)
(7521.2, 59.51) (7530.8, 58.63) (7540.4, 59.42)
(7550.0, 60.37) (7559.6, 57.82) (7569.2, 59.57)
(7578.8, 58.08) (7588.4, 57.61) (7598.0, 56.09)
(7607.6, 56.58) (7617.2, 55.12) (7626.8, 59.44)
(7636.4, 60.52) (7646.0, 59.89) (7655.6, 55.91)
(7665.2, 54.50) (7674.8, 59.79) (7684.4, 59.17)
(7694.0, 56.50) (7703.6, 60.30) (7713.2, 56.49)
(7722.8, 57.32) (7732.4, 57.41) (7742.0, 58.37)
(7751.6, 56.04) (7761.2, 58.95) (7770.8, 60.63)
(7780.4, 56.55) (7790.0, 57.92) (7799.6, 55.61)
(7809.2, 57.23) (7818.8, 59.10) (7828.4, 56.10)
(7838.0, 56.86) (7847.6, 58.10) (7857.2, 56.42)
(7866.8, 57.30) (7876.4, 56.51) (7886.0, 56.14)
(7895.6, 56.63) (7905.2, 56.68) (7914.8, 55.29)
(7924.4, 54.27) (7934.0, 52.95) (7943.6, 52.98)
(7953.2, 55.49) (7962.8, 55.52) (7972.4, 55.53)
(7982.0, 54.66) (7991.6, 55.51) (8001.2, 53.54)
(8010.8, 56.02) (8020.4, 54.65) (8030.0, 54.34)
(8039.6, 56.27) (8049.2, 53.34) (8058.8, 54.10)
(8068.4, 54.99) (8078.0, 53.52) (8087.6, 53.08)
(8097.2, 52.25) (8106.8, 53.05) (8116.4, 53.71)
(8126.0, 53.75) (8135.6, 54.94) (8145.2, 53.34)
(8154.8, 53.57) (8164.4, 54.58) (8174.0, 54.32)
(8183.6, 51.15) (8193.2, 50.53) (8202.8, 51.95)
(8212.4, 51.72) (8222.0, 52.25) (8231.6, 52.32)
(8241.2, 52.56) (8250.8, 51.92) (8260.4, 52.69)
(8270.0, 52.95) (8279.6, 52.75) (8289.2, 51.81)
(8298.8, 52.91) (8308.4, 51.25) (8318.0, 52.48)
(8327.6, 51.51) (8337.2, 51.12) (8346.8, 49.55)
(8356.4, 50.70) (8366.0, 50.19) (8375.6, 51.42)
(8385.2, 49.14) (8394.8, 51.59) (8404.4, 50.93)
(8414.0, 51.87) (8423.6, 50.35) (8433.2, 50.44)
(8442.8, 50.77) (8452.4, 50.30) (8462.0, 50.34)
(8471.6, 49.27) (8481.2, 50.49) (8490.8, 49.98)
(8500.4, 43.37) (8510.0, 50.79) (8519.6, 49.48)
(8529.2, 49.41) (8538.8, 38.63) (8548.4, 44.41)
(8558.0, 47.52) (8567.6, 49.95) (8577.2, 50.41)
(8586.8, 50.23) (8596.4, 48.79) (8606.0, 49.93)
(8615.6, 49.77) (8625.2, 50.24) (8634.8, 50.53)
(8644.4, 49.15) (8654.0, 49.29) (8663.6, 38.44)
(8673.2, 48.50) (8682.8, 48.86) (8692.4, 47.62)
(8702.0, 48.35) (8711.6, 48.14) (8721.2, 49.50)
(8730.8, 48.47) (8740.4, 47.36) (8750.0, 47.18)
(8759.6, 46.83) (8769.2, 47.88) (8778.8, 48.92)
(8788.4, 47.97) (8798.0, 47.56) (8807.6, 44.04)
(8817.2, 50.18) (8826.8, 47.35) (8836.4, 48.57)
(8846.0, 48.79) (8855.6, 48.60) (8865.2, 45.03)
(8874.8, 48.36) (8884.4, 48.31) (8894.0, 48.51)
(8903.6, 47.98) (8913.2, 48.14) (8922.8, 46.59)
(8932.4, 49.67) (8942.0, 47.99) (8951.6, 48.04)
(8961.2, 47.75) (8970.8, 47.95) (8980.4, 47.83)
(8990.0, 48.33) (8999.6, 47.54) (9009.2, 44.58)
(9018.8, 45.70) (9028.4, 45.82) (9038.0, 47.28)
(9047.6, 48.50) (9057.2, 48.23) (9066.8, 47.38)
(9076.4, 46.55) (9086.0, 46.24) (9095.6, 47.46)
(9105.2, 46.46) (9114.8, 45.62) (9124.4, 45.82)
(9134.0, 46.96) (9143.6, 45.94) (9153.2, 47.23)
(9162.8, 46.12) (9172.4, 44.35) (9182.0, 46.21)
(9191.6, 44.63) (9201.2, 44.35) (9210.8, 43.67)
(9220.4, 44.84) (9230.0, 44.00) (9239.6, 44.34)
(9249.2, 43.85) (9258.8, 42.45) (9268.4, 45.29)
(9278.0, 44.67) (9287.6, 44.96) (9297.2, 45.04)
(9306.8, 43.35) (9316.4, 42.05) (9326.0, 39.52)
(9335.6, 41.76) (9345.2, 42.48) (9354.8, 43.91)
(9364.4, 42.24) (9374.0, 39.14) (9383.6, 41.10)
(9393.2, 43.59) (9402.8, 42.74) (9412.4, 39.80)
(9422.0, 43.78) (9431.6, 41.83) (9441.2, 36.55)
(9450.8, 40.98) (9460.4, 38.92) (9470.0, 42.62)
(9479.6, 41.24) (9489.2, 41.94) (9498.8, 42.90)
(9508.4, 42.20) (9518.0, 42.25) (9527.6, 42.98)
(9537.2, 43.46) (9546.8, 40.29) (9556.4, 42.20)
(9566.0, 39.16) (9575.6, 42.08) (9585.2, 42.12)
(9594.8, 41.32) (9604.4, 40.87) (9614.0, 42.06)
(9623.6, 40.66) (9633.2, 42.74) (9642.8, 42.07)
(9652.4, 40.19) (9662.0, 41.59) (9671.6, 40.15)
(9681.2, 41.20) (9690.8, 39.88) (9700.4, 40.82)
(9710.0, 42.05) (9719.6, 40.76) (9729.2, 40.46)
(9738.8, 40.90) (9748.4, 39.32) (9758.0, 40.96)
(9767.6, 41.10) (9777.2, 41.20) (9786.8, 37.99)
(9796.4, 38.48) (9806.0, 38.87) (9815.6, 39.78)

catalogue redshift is 0.000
